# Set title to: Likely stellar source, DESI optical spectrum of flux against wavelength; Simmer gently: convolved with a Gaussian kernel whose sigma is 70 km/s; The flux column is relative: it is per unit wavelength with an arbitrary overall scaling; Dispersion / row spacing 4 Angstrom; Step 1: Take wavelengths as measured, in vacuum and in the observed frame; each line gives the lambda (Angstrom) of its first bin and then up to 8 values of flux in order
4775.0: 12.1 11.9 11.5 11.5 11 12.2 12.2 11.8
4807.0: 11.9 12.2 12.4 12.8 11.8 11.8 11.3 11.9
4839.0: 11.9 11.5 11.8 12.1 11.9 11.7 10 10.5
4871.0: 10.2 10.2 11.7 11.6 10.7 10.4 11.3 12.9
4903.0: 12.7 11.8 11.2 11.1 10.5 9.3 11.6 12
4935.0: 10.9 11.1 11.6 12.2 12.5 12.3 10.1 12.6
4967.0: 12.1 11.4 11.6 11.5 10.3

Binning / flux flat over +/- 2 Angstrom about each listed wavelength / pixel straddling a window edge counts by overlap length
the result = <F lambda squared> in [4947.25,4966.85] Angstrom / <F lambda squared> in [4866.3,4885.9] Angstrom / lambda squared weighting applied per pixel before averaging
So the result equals 1.1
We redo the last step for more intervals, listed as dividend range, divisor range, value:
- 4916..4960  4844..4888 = 1.04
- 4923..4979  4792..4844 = 1.02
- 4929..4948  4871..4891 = 1.08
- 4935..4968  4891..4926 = 1.06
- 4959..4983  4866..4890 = 1.11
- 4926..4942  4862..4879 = 1.12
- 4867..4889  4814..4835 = 0.92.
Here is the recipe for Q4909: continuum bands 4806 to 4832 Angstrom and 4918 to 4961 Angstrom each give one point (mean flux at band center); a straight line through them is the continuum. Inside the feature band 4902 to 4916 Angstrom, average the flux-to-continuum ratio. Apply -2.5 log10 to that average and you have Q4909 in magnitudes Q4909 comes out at -0.02 mag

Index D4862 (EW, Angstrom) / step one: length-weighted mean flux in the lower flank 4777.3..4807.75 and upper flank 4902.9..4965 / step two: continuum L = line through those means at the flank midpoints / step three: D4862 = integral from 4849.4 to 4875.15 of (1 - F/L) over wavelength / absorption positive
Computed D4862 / 1.4 Angstrom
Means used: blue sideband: 11.7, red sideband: 11.4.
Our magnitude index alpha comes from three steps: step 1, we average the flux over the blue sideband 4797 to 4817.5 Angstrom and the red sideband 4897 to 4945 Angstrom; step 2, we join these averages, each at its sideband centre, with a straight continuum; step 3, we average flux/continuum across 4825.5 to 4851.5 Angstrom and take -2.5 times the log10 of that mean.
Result 0.02 mag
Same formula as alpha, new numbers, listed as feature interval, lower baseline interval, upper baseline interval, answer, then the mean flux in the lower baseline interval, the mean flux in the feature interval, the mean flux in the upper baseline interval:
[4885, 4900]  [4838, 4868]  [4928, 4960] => 0.03 mag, 11.4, 11.2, 11.6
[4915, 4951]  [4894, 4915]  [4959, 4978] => 0.06 mag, 11.9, 11.2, 11.7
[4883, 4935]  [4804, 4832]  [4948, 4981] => 0.06 mag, 12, 11.3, 11.8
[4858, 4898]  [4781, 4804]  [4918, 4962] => 0.06 mag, 11.7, 10.9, 11.3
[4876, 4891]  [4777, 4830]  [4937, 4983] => 0.06 mag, 11.9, 11.1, 11.7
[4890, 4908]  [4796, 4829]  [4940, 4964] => 0.00 mag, 12.1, 11.9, 11.8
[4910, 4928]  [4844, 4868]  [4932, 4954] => 0.09 mag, 11.4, 10.7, 11.7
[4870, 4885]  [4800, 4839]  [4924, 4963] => 0.08 mag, 12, 11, 11.6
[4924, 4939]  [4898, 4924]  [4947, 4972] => 0.03 mag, 11.4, 11.3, 11.9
